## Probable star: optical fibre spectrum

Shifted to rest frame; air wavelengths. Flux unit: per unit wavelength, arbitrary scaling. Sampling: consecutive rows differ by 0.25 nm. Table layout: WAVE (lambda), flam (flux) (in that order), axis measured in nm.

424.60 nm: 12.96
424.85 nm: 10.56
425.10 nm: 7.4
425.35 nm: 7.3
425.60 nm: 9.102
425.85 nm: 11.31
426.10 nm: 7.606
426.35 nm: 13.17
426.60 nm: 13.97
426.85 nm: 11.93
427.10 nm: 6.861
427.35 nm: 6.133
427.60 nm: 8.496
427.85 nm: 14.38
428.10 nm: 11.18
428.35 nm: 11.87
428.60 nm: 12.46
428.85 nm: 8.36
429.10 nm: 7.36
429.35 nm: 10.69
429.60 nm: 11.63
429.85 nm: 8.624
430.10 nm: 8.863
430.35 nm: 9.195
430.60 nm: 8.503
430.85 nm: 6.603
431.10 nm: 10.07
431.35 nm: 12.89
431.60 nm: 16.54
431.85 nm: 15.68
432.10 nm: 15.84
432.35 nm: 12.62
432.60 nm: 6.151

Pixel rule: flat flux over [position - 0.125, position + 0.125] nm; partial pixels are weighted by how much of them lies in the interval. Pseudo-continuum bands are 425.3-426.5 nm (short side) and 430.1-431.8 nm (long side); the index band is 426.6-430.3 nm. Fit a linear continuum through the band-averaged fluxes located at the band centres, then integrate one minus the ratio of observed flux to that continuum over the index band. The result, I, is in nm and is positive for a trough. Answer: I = 0.10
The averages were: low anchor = 9.94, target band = 10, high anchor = 10.7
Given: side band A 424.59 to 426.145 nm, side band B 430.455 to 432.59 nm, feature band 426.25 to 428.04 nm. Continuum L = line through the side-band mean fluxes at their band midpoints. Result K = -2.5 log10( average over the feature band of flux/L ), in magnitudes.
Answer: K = -0.07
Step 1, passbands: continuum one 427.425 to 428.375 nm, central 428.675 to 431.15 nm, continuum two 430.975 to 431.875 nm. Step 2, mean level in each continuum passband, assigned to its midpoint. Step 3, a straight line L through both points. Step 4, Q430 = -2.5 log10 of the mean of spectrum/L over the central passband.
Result 0.35 mag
